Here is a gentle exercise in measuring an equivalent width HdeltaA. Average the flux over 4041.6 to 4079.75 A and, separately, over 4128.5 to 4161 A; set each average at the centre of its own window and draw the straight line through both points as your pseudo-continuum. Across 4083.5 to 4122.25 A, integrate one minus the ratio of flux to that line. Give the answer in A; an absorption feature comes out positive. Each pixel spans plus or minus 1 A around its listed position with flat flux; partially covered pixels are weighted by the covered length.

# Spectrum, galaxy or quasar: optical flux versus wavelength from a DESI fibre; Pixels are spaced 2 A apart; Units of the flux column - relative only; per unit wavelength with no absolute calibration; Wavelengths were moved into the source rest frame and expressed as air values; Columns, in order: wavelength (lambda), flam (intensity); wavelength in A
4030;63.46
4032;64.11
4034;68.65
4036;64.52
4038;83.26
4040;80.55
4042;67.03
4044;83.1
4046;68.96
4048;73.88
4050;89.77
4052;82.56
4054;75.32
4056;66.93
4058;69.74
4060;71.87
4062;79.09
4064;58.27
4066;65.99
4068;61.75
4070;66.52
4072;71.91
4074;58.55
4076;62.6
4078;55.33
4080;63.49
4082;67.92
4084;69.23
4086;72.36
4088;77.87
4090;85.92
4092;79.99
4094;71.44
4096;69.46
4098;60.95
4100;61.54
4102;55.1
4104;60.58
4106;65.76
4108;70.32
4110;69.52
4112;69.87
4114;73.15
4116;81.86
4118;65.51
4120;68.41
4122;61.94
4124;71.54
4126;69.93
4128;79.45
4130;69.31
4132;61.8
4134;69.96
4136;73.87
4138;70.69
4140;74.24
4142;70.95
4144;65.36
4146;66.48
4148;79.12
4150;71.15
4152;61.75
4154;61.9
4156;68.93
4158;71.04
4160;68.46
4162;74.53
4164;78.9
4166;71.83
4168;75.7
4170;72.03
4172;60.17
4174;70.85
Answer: -0.1 A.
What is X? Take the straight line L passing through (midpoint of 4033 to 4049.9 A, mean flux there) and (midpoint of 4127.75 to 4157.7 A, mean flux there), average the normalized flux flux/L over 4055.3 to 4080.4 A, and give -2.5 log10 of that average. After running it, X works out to 0.121 mag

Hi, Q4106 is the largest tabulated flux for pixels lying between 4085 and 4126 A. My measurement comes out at 85.92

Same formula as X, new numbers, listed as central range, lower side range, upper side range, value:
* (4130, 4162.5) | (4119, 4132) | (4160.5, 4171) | 0.04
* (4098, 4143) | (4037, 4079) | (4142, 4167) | 0.03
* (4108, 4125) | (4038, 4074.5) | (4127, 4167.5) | 0.01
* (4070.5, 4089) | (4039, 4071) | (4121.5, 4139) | 0.08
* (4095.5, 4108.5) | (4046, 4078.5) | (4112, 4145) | 0.12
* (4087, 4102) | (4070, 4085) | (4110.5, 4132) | -0.07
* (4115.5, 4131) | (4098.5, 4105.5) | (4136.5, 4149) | -0.08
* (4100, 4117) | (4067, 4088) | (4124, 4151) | 0.01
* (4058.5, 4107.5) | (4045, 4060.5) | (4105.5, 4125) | 0.08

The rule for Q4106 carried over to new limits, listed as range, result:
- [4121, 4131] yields 79.45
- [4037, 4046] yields 83.26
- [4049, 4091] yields 89.77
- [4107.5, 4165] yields 81.86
